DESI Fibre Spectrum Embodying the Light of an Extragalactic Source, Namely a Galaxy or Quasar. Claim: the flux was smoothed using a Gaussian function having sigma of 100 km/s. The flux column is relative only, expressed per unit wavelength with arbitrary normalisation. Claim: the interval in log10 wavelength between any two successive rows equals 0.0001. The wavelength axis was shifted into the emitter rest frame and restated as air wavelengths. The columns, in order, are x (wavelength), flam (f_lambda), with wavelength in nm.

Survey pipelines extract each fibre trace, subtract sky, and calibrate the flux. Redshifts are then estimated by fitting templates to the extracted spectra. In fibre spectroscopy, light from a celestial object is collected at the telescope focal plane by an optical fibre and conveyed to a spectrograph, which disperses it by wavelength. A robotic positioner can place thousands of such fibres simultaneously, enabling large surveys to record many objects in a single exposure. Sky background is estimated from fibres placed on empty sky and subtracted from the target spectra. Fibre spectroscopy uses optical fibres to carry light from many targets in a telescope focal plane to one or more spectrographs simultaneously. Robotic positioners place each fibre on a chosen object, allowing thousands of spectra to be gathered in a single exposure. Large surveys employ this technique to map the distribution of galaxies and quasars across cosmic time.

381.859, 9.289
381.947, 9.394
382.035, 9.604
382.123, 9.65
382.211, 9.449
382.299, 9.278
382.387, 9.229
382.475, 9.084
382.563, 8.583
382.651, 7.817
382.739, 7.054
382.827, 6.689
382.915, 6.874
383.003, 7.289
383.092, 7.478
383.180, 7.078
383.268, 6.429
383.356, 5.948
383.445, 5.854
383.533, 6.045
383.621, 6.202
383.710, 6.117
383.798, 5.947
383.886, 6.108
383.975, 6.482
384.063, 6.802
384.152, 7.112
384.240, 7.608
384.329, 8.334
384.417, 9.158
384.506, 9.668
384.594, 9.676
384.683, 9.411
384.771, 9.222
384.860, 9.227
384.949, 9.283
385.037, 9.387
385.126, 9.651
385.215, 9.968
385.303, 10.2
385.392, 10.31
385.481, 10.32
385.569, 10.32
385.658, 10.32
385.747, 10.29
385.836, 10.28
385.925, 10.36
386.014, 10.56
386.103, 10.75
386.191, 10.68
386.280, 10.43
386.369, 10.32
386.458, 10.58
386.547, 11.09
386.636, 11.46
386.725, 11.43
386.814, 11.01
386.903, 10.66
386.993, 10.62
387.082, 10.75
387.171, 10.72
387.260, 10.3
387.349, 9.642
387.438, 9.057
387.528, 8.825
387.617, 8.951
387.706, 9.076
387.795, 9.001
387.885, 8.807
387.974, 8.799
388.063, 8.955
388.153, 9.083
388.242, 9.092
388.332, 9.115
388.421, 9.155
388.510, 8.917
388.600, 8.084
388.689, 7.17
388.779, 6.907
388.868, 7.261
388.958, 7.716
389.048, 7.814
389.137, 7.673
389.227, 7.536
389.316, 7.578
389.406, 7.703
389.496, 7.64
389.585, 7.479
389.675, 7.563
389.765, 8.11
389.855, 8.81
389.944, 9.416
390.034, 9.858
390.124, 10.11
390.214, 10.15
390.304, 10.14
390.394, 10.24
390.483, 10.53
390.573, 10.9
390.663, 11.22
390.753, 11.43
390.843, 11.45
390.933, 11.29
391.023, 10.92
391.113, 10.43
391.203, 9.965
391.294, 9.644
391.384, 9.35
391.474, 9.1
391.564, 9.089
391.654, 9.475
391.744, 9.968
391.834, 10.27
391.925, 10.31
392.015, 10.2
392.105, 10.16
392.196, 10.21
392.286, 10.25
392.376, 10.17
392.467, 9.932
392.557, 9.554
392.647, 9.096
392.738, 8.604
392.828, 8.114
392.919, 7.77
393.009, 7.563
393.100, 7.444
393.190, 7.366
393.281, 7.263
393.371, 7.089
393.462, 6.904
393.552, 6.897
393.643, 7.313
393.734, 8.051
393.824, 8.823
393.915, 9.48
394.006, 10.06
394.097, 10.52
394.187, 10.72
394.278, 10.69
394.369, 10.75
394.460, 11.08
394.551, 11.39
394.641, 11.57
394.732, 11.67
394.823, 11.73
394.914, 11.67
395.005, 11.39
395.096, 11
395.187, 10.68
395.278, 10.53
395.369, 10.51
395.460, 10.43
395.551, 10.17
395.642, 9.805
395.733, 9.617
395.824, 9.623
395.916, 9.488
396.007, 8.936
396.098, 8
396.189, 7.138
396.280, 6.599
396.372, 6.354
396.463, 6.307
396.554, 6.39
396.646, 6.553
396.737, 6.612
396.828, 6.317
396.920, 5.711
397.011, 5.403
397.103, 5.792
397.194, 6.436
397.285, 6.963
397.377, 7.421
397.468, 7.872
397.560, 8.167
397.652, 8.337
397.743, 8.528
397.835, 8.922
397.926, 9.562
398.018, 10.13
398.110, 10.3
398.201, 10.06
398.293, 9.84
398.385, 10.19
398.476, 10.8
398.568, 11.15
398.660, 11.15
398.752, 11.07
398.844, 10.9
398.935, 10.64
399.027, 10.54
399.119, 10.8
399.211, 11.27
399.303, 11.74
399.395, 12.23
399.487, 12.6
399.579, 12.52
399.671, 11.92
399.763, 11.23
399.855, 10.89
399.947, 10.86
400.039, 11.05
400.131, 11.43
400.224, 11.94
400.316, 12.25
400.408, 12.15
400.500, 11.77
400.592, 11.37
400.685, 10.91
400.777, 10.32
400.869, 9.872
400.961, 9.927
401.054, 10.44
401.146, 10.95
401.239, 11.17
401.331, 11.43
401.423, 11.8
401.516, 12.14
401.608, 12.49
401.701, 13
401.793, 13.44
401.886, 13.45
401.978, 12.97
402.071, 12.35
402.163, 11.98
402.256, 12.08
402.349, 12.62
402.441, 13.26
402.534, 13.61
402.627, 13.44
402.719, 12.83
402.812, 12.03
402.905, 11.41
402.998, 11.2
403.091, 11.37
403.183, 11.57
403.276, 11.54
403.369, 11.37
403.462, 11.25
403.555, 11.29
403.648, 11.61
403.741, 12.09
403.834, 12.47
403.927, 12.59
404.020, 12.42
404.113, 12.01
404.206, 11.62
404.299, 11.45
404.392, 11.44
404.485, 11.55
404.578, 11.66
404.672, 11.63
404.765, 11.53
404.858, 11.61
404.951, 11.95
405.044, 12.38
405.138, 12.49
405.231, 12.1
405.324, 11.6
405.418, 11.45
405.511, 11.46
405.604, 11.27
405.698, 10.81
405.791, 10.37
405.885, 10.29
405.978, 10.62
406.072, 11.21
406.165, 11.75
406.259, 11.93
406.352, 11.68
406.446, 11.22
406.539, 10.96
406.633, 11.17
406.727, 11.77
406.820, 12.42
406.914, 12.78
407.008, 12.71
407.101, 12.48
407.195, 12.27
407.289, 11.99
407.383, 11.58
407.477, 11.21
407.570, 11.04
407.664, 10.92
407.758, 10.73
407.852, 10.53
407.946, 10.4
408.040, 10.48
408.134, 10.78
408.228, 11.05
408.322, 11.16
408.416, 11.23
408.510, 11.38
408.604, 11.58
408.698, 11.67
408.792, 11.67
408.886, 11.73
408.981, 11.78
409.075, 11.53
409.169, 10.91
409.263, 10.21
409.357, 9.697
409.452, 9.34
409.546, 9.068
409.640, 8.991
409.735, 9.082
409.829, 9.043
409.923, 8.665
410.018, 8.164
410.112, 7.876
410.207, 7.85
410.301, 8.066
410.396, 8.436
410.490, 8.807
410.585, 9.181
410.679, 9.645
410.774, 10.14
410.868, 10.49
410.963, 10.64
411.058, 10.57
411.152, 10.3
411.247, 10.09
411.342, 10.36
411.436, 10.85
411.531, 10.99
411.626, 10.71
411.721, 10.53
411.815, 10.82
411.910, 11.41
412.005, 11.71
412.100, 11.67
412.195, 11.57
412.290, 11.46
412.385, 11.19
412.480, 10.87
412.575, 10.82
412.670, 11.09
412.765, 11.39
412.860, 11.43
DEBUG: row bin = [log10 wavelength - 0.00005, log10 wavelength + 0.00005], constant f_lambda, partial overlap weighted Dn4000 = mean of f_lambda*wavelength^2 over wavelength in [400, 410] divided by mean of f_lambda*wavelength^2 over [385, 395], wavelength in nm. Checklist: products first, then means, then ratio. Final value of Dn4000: 1.29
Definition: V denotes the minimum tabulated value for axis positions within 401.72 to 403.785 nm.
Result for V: 11.2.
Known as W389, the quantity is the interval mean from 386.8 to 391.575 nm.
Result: 9.26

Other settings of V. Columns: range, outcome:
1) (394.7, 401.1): 5.403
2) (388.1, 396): 6.897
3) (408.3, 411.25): 7.85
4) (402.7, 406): 10.29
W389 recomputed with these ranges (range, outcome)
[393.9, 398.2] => 9.01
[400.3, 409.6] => 11.6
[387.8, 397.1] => 9.06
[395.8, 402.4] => 10.1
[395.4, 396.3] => 9.08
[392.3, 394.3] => 8.61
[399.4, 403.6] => 11.8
